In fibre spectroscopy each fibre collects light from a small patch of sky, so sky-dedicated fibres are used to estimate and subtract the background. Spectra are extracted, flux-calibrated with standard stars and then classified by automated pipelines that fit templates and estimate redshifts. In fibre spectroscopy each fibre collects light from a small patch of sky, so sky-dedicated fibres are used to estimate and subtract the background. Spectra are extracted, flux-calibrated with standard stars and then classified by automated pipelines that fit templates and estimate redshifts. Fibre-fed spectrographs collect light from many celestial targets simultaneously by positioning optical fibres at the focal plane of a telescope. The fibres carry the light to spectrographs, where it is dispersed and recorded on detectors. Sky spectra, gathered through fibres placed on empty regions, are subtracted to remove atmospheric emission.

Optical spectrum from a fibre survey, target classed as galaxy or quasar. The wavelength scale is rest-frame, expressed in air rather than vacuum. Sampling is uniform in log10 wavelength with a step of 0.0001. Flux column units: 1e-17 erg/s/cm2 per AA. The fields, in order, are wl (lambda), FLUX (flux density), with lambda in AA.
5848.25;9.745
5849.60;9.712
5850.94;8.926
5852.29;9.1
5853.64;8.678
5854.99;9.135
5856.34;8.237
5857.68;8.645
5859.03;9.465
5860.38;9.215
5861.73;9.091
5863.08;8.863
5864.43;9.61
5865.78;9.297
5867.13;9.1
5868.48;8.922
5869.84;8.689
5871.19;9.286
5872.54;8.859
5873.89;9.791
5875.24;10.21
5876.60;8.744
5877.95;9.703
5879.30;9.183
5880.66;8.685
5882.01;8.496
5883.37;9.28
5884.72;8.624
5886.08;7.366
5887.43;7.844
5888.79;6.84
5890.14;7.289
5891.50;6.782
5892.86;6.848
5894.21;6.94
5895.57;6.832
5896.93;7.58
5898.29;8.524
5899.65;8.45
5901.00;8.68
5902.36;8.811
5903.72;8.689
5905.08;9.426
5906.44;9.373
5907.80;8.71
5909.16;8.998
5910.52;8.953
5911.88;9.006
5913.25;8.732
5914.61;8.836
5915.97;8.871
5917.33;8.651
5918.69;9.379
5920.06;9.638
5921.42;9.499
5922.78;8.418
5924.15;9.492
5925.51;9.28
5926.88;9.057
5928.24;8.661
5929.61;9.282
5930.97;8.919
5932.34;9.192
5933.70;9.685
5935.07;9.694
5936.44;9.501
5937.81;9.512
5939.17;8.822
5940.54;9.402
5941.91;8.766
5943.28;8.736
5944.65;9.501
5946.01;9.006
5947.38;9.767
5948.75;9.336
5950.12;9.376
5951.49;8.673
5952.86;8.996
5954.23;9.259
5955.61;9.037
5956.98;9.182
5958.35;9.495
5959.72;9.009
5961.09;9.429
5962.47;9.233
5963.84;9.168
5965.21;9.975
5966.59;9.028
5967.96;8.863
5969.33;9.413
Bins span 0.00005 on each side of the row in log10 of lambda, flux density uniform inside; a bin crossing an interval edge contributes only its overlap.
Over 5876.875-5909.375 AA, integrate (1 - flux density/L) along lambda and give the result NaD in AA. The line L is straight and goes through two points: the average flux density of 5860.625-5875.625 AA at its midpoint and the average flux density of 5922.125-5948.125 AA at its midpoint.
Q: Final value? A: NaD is 3.43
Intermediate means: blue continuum 9.23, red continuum 9.2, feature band 8.24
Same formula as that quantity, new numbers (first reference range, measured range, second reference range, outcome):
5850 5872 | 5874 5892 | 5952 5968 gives 1.2 AA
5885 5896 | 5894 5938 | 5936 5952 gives -4.2 AA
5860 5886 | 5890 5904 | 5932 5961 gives 2.1 AA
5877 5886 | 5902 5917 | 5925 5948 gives 0.2 AA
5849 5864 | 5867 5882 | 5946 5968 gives -0.2 AA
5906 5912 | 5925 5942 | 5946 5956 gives -0.2 AA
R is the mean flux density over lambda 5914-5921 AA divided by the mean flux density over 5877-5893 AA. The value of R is 1.1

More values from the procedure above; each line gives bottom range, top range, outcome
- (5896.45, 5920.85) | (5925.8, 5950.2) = 1.04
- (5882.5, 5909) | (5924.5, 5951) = 1.14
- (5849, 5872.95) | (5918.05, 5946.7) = 1.02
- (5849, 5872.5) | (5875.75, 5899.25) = 0.88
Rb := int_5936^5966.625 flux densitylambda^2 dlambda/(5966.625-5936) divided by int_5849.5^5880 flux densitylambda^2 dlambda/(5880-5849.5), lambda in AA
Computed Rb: 1.04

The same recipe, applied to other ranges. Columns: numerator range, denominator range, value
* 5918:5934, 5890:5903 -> 1.21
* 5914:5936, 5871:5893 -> 1.10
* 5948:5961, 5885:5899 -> 1.28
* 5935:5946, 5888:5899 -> 1.30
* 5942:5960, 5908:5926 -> 1.03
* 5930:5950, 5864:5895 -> 1.11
